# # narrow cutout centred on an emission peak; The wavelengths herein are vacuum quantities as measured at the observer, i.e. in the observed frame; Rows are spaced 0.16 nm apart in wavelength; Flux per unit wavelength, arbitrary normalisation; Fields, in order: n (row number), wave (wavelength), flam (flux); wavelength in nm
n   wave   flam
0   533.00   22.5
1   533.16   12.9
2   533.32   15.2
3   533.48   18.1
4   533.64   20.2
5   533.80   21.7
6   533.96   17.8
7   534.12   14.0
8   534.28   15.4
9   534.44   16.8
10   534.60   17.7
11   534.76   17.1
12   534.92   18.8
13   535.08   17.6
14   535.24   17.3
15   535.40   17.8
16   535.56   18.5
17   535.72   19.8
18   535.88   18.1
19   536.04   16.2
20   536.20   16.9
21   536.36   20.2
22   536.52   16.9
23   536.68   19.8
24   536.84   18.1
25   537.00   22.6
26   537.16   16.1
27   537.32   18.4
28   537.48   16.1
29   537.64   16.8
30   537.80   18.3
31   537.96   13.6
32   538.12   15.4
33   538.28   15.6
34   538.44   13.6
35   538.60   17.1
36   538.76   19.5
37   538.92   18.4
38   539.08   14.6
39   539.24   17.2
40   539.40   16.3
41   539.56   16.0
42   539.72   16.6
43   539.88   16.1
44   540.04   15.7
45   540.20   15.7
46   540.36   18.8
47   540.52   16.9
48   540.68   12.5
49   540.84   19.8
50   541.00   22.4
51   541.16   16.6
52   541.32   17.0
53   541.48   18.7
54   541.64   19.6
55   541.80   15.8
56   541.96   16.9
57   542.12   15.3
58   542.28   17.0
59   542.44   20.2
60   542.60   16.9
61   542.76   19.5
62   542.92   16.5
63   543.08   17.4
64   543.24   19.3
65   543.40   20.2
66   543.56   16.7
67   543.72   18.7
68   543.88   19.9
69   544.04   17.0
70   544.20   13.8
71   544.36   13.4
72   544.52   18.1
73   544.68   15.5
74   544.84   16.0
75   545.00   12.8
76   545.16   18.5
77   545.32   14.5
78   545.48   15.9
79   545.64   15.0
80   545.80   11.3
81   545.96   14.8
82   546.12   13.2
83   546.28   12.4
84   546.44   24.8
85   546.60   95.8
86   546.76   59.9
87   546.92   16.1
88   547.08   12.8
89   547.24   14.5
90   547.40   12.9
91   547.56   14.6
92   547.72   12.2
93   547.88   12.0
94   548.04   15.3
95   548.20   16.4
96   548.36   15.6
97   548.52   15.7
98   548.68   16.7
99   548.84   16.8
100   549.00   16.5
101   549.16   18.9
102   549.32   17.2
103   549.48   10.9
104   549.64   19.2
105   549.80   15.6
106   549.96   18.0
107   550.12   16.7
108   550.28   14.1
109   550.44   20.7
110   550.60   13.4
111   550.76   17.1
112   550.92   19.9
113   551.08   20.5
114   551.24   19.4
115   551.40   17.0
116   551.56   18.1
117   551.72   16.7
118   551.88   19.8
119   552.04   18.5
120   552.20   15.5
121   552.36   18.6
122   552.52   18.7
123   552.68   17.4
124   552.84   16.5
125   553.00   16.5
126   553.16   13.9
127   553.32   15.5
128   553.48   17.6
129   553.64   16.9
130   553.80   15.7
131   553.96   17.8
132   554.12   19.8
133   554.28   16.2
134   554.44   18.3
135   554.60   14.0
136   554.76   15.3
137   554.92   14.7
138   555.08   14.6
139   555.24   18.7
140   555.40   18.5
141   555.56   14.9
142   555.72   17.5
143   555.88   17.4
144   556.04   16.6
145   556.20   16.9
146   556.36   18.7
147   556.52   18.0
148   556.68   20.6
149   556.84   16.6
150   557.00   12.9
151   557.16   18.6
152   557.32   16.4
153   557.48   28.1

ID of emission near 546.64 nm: Hbeta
